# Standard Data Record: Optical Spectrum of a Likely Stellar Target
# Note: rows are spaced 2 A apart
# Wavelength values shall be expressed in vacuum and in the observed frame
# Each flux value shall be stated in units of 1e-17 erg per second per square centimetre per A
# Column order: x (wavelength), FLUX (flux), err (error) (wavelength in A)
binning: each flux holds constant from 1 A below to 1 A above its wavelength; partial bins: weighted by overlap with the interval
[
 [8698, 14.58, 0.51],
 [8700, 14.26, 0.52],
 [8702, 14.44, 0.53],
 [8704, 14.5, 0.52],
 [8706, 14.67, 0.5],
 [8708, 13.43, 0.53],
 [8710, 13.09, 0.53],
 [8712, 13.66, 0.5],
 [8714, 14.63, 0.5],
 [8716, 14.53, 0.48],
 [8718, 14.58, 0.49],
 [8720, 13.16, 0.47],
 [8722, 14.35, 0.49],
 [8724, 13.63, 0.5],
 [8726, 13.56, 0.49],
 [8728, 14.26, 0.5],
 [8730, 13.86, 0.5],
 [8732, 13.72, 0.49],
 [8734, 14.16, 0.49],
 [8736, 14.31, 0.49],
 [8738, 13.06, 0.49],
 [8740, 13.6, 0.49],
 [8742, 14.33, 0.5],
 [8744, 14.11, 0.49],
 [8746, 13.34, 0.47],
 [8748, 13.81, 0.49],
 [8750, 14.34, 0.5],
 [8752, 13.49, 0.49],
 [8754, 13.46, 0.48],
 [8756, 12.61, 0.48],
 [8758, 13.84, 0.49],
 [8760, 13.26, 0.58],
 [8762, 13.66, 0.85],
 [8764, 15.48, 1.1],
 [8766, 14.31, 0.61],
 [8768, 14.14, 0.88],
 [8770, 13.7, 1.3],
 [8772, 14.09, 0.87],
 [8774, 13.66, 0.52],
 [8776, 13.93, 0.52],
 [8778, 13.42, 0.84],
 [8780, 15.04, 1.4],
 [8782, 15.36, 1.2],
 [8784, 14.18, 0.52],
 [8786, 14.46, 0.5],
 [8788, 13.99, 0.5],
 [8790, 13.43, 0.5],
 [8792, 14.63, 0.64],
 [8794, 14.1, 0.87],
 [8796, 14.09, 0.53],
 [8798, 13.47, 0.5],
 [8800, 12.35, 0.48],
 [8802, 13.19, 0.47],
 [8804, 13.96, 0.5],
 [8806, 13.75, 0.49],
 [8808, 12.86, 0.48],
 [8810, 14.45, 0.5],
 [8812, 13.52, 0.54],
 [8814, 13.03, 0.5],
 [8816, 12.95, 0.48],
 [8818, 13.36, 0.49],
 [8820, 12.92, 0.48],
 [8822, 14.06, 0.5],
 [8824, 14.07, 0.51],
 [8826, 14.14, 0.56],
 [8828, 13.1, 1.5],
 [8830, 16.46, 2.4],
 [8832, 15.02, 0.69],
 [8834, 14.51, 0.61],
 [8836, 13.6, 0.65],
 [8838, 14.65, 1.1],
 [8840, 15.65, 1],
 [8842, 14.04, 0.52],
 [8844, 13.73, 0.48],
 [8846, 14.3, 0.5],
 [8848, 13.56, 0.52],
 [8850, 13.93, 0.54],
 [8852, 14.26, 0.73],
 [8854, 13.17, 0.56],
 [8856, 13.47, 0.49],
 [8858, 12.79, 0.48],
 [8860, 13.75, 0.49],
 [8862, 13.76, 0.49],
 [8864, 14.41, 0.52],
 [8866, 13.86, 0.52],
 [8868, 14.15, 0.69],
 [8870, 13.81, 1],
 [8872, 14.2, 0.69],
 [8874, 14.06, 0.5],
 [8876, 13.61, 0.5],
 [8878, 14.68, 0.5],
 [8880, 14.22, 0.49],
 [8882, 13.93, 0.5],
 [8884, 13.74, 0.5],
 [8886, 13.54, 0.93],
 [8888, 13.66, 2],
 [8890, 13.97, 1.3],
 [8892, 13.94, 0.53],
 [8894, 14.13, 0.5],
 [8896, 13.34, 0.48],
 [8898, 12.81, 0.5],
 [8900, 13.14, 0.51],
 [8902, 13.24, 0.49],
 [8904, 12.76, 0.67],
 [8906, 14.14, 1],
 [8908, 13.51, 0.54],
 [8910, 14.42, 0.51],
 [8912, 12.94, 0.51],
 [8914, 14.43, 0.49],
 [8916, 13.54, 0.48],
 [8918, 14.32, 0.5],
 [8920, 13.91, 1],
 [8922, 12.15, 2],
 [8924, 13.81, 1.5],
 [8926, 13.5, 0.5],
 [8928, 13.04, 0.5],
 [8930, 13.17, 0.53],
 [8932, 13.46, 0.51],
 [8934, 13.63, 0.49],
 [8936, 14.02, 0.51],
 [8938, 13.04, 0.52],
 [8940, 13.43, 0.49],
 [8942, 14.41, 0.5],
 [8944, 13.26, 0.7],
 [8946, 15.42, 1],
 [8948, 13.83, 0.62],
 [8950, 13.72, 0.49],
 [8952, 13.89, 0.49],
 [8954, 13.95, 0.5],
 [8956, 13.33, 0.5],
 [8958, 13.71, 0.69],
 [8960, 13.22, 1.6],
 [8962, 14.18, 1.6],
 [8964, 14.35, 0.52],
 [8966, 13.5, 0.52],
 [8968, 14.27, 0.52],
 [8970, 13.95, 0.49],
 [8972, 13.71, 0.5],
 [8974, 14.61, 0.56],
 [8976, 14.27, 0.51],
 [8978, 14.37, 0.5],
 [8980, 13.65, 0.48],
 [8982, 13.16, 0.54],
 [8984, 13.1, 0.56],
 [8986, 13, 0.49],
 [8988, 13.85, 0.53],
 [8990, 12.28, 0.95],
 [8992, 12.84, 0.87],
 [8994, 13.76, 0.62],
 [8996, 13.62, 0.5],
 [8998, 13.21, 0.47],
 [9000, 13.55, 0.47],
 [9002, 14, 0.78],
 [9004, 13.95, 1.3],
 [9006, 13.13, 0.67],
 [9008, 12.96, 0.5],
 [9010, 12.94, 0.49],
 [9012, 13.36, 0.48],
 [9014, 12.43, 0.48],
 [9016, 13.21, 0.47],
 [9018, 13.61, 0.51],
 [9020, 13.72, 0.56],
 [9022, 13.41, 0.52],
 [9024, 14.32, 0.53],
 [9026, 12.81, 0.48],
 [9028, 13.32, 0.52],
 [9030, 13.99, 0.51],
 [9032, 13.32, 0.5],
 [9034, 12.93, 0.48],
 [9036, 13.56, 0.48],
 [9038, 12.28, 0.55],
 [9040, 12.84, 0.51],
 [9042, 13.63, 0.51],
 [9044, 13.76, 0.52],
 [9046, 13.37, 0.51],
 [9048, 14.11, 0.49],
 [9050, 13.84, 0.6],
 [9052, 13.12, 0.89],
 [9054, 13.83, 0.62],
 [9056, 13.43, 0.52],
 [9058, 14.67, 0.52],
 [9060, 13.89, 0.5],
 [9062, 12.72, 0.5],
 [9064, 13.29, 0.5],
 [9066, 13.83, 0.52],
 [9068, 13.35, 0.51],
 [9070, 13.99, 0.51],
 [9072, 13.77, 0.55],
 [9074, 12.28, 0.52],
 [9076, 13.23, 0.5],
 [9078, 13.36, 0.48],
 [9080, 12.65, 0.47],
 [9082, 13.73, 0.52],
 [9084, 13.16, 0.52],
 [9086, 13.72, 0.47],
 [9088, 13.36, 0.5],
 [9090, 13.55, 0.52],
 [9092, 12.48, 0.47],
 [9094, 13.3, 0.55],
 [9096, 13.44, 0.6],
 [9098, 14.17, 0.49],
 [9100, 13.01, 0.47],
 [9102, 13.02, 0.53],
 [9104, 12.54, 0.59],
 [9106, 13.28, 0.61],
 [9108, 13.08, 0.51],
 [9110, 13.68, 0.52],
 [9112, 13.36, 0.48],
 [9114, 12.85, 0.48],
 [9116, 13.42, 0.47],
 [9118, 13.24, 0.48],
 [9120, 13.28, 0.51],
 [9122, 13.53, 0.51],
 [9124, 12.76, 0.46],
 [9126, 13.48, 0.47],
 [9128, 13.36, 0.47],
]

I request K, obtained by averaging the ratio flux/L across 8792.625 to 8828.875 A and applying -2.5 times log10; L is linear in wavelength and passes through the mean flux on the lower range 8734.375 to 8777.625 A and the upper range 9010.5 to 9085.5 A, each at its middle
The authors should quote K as 0.02 mag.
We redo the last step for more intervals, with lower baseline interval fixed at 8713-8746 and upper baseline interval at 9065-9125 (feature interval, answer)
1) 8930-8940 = 0.01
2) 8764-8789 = -0.03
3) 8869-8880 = -0.03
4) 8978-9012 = 0.01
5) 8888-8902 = 0.01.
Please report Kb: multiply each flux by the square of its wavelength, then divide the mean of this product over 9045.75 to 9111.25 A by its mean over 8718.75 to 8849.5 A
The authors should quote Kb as 1.0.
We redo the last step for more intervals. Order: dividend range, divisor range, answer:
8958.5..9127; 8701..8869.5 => 1.02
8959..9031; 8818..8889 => 1.00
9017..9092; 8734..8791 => 1.03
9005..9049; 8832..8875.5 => 0.99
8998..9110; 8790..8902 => 1.01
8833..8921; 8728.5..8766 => 1.03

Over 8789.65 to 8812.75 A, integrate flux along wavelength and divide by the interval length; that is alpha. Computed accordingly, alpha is 13.7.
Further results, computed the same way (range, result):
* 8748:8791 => 14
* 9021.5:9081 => 13.4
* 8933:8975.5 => 13.9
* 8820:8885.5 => 14.1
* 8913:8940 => 13.5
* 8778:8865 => 13.9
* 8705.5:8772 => 13.9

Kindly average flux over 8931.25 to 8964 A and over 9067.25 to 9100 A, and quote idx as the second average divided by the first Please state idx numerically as 0.97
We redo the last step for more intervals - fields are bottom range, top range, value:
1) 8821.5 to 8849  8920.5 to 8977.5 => 0.96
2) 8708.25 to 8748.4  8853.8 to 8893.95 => 1.00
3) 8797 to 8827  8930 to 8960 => 1.02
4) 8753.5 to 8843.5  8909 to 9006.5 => 0.98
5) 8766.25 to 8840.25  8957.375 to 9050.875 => 0.97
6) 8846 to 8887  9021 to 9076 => 0.97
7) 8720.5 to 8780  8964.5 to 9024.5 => 0.98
